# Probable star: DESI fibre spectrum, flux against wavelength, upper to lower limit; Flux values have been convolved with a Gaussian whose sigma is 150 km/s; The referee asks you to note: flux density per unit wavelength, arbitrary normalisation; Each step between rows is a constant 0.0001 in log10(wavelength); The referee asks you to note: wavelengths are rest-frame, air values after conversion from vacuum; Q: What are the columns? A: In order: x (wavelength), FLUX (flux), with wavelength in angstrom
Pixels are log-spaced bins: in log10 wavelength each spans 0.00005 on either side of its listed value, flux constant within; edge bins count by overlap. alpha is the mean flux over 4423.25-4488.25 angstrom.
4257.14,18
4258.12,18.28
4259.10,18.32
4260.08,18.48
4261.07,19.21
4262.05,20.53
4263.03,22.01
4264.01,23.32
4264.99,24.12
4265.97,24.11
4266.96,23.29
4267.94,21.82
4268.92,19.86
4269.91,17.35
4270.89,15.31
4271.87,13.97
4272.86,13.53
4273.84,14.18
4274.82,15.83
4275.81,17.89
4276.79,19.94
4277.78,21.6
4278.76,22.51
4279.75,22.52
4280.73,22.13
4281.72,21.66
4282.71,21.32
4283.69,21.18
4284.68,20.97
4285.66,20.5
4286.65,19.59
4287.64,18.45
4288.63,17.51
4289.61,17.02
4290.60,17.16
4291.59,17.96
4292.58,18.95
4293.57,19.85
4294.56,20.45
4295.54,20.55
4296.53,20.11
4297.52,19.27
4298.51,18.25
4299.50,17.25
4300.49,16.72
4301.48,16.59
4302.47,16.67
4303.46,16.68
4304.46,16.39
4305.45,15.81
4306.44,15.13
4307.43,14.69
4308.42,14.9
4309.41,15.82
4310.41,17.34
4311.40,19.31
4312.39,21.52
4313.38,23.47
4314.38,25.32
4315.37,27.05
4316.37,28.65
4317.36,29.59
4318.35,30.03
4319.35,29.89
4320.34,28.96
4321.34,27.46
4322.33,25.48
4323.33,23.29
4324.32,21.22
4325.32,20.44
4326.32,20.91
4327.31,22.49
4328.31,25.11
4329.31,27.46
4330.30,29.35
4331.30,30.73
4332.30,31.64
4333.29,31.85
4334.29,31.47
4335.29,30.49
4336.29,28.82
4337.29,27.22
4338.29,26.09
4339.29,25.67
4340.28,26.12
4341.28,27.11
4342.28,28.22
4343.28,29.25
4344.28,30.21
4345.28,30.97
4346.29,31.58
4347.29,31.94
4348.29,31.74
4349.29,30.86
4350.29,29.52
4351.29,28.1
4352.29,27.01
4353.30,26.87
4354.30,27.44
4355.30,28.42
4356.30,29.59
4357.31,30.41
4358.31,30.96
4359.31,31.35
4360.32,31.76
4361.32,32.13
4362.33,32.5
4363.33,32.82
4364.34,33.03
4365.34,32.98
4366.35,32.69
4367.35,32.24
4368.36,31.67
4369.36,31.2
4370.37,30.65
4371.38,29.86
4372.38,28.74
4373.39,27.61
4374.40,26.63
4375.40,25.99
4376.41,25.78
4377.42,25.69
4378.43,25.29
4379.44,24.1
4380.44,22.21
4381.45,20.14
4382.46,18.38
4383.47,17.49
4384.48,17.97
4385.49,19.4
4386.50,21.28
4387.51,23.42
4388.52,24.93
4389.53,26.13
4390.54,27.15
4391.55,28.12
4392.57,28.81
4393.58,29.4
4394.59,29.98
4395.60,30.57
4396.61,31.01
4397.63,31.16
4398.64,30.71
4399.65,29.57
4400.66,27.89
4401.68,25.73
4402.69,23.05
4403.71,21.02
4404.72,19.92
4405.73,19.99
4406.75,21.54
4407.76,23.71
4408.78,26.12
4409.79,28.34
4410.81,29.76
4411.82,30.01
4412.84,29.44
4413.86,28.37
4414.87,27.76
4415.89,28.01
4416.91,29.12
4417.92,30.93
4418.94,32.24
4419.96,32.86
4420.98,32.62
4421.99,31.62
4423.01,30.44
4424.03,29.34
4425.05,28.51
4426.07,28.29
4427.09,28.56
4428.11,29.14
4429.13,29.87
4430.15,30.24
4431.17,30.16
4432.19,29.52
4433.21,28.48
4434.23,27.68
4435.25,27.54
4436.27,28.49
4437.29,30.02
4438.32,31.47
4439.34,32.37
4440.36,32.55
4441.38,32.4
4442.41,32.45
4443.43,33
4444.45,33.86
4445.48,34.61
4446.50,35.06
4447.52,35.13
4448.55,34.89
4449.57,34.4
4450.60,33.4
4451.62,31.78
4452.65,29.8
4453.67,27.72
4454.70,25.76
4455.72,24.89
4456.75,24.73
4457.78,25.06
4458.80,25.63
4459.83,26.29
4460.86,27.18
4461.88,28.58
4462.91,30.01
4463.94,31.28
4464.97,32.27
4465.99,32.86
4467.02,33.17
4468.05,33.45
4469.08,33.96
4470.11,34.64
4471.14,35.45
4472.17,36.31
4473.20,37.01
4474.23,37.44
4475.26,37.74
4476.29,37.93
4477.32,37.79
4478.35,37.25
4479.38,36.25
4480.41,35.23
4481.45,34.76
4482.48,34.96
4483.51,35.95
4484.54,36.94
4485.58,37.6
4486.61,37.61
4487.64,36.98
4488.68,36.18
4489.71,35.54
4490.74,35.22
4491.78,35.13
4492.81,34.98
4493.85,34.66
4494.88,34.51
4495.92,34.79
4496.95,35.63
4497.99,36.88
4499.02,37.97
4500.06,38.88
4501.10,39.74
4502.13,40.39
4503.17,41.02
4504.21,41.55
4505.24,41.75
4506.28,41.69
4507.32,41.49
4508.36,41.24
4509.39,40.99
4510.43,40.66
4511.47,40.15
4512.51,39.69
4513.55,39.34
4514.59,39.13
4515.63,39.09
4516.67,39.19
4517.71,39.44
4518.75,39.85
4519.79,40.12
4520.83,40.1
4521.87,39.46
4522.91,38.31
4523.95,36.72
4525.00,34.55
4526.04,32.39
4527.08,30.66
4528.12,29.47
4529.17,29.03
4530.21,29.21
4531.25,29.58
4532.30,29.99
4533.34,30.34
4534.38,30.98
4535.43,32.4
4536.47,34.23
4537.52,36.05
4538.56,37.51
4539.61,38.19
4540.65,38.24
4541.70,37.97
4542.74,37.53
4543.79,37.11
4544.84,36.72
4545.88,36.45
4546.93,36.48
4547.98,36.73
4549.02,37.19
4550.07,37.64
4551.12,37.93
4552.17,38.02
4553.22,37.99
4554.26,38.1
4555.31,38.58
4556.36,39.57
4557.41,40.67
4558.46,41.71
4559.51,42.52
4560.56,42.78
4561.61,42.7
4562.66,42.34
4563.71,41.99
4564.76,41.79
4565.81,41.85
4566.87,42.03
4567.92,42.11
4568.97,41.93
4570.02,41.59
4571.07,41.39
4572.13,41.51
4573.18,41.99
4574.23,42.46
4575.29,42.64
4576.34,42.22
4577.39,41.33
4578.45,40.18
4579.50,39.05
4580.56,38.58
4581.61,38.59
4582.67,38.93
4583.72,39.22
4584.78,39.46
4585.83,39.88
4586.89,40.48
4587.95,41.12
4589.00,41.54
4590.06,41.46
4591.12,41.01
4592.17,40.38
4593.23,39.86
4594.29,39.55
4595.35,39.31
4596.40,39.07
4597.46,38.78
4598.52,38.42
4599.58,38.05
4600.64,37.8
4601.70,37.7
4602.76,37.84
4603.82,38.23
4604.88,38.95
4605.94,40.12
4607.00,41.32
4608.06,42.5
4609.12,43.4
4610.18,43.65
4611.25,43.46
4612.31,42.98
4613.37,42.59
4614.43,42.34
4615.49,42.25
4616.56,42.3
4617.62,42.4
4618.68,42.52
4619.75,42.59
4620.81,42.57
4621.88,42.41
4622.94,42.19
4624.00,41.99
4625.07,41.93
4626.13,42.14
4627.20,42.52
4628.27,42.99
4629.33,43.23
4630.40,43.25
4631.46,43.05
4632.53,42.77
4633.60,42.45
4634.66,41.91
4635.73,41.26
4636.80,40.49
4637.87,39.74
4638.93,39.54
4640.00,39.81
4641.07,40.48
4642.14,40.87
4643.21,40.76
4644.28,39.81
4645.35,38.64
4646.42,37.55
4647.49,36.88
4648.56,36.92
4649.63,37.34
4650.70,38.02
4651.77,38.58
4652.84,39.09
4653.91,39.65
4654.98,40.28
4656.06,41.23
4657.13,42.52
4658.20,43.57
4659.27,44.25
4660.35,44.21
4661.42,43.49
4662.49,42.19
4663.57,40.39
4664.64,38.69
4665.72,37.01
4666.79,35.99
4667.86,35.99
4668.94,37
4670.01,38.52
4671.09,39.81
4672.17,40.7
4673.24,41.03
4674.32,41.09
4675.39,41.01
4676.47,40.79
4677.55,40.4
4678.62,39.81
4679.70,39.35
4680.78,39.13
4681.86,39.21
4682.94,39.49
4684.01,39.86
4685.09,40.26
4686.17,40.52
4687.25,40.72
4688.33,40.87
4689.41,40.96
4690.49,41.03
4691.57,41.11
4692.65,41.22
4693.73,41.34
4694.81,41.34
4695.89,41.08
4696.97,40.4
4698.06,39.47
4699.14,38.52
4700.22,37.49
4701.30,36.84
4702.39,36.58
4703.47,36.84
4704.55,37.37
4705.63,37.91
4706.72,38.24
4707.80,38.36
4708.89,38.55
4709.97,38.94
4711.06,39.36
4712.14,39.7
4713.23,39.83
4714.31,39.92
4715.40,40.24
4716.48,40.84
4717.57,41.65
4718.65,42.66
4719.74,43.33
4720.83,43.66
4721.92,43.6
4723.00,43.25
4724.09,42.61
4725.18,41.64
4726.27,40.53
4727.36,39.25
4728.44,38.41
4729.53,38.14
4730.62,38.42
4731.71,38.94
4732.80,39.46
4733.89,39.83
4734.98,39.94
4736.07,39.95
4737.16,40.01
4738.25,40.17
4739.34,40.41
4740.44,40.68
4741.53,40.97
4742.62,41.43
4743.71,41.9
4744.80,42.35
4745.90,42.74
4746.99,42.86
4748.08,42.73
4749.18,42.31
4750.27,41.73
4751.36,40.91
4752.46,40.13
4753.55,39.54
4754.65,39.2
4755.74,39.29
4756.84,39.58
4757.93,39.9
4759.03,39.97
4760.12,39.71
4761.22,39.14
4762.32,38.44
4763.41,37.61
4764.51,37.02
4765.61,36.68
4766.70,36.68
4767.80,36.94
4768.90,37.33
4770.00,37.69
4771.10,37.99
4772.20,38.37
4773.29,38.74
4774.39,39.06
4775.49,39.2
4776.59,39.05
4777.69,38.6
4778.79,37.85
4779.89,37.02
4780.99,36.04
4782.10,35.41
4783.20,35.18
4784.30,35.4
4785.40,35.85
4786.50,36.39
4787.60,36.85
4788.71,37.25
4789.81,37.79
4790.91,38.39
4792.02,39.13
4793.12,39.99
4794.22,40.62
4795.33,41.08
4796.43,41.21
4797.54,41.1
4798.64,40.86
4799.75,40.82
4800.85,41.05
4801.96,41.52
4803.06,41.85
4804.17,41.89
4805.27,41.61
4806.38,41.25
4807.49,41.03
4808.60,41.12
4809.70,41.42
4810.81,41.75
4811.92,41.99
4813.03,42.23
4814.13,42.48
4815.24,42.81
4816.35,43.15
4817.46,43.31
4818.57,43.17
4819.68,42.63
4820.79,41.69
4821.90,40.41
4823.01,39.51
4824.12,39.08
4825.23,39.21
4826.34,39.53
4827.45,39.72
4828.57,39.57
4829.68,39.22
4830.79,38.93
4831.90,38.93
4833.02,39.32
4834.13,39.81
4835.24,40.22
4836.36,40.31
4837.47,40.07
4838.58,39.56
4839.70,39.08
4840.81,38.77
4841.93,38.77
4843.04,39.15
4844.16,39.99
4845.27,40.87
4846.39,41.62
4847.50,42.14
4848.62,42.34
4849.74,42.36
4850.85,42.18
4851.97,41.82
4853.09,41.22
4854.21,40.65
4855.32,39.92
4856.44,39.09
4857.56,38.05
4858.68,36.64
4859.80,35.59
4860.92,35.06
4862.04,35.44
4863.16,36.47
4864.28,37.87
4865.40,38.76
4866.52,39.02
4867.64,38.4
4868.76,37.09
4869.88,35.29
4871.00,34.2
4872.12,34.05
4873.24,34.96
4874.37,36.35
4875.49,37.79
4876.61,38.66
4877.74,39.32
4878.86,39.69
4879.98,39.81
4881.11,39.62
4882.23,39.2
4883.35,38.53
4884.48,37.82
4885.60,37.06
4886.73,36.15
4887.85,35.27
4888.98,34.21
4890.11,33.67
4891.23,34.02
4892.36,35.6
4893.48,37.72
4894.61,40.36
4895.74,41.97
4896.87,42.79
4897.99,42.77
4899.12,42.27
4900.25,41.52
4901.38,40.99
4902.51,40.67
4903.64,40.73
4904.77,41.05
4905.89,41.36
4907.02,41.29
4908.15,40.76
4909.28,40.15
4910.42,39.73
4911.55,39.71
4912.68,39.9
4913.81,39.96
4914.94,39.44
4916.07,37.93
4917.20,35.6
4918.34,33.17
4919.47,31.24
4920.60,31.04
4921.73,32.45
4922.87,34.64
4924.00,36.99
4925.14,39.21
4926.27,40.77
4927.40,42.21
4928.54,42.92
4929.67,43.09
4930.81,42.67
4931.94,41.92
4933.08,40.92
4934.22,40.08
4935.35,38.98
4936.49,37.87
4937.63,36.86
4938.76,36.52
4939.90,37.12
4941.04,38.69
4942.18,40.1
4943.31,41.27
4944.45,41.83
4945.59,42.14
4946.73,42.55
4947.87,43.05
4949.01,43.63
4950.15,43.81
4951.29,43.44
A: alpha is 32.1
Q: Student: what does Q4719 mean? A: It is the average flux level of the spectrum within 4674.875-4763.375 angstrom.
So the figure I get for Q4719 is 40.2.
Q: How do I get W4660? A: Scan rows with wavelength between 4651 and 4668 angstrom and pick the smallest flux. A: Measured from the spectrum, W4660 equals 35.99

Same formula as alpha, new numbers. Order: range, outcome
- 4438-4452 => 33.4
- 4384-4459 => 28.6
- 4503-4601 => 38.7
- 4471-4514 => 37.7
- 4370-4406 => 25.5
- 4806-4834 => 40.9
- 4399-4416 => 25.9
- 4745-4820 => 39.7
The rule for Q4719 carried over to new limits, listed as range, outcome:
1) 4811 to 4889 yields 39.2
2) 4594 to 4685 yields 40.5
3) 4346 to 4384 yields 28.6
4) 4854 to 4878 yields 37.1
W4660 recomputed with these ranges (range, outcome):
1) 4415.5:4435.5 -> 27.54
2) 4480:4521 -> 34.51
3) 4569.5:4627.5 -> 37.7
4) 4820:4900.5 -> 33.67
